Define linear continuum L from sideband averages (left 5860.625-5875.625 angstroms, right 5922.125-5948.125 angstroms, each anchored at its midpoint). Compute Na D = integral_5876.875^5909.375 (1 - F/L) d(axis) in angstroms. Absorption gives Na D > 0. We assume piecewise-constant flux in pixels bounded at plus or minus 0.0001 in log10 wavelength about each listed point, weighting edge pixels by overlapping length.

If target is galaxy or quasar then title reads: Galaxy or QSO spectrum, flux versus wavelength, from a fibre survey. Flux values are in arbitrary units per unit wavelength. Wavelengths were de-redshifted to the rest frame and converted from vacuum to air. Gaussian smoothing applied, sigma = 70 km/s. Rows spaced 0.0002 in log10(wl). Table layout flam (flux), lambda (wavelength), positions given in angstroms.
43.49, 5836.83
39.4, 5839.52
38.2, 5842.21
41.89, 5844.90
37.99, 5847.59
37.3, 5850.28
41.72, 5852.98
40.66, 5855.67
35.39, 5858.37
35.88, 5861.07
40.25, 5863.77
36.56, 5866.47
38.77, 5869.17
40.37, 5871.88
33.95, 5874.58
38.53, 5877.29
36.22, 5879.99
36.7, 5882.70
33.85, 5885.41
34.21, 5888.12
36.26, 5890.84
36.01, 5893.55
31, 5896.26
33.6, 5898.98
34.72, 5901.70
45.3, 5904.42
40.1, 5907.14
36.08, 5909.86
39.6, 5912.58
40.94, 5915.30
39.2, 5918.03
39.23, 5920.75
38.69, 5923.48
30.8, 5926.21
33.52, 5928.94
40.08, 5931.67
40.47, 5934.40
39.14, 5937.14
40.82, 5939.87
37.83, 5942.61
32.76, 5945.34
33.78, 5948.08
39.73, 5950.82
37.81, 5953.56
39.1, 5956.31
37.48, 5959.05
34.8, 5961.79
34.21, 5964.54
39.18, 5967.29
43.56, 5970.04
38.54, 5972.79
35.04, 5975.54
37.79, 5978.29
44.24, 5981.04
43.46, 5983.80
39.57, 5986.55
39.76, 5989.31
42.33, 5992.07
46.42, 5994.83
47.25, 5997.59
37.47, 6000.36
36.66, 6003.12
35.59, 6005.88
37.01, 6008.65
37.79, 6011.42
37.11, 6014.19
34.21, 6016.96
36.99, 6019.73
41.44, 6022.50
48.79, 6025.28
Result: 1.0 angstroms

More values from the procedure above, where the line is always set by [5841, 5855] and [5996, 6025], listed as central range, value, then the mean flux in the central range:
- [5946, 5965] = 1.1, 36.7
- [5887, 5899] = 1.5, 34.3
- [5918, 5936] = 0.8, 37.3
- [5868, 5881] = 0.6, 37.6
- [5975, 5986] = -0.5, 40.5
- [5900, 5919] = -0.1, 39.3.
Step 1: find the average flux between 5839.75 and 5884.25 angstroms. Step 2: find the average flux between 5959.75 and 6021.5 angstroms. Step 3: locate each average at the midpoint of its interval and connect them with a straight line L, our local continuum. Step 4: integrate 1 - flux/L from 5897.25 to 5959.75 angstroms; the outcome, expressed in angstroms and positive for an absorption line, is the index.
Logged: 1.3 angstroms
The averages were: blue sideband 38.2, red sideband 39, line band 37.8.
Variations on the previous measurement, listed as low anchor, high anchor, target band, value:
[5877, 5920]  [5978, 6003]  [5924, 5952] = 1.6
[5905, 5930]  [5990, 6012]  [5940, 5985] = 1.1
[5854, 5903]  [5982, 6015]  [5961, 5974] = 0.3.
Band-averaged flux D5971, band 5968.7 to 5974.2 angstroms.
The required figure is 41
